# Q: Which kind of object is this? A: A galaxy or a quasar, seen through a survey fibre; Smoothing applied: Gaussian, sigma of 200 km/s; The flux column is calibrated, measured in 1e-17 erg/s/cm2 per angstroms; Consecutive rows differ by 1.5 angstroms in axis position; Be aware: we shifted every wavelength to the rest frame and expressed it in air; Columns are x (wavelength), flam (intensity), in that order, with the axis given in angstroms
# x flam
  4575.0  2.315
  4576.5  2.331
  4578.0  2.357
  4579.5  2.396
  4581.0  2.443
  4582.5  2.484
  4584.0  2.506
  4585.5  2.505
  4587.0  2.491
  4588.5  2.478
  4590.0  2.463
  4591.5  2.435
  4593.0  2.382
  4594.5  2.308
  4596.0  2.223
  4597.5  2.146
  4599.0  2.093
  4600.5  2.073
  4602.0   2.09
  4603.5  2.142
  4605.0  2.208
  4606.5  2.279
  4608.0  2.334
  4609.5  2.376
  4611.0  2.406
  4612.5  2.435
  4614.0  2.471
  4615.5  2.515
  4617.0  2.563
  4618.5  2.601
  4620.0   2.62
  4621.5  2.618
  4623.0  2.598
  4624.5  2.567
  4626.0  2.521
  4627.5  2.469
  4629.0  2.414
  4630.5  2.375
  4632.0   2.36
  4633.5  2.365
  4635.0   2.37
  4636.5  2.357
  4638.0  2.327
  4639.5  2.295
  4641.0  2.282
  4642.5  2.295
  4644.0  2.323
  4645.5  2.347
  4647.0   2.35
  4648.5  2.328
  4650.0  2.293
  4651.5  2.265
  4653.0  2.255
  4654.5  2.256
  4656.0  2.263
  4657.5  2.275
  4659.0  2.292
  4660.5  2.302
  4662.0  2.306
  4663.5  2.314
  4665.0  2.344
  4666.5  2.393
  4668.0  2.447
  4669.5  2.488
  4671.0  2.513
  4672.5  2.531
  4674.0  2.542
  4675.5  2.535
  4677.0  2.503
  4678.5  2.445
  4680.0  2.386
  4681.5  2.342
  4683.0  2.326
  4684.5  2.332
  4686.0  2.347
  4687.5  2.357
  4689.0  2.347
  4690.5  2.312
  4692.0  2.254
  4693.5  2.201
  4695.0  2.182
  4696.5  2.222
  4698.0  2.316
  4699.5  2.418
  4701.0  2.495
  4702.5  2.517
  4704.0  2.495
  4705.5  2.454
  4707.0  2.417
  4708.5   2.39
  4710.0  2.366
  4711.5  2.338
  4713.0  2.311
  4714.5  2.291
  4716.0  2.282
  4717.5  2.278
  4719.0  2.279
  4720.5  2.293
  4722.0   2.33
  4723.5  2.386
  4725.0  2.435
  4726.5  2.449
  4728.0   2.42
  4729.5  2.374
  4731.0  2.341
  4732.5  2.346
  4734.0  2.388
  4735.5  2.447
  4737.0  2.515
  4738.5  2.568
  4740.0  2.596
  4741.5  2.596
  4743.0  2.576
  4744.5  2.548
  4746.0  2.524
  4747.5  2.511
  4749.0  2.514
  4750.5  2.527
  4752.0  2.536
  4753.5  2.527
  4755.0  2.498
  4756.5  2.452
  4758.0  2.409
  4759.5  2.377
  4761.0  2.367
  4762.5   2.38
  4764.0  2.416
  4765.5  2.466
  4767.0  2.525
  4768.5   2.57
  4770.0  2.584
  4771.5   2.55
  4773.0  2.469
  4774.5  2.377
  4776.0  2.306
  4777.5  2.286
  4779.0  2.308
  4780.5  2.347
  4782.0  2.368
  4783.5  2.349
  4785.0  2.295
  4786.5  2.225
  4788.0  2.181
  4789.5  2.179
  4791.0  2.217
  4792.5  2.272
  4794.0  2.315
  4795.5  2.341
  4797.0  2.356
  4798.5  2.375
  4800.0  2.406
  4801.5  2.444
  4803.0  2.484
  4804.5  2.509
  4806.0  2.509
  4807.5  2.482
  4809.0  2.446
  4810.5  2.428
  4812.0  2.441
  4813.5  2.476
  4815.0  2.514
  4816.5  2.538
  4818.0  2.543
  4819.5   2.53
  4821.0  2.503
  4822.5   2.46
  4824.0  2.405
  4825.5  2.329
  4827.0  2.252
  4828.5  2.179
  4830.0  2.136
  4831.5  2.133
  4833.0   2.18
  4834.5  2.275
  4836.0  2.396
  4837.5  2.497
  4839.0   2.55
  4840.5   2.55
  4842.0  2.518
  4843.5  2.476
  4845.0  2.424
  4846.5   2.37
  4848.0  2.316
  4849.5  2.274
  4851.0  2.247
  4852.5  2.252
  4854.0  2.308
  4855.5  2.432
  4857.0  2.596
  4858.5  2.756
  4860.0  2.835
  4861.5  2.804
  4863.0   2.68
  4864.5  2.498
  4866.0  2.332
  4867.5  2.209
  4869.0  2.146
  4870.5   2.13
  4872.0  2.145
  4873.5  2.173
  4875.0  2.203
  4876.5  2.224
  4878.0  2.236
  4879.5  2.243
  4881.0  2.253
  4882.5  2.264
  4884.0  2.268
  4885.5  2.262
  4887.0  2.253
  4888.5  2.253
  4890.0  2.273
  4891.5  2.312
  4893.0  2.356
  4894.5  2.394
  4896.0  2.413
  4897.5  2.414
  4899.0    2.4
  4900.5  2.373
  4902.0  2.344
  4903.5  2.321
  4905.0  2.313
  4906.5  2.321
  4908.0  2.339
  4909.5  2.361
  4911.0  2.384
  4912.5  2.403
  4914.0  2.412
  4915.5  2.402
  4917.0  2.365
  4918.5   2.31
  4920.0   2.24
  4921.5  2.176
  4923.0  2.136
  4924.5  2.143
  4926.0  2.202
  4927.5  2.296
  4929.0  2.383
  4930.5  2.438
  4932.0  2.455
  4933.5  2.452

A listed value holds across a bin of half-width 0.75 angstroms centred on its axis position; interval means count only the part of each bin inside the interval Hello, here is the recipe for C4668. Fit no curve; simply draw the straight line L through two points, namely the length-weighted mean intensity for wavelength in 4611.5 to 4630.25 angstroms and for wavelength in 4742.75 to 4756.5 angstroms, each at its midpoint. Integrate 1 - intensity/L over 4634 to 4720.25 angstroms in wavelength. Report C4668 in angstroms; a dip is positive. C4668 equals 5.9 angstroms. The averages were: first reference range 2.53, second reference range 2.52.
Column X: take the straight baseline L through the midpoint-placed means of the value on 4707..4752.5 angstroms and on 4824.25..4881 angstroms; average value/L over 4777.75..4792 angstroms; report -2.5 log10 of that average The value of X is 0.056 mag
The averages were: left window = 2.42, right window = 2.36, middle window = 2.27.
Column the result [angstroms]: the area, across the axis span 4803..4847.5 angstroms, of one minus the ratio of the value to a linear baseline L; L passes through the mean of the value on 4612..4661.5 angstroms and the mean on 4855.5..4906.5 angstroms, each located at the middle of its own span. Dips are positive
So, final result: -1.0 angstroms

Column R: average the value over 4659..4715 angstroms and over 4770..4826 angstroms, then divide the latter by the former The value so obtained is 1.0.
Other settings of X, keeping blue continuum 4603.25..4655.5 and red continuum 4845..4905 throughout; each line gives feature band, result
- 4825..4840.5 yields 0.024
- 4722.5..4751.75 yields -0.047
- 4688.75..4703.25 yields 0.024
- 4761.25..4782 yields -0.027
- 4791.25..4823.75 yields -0.037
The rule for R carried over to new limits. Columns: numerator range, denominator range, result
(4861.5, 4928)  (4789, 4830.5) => 0.96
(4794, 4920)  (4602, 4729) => 1.00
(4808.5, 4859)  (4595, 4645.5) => 1.01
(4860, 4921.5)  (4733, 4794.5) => 0.96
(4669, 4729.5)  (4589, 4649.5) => 1.00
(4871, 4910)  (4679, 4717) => 0.98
